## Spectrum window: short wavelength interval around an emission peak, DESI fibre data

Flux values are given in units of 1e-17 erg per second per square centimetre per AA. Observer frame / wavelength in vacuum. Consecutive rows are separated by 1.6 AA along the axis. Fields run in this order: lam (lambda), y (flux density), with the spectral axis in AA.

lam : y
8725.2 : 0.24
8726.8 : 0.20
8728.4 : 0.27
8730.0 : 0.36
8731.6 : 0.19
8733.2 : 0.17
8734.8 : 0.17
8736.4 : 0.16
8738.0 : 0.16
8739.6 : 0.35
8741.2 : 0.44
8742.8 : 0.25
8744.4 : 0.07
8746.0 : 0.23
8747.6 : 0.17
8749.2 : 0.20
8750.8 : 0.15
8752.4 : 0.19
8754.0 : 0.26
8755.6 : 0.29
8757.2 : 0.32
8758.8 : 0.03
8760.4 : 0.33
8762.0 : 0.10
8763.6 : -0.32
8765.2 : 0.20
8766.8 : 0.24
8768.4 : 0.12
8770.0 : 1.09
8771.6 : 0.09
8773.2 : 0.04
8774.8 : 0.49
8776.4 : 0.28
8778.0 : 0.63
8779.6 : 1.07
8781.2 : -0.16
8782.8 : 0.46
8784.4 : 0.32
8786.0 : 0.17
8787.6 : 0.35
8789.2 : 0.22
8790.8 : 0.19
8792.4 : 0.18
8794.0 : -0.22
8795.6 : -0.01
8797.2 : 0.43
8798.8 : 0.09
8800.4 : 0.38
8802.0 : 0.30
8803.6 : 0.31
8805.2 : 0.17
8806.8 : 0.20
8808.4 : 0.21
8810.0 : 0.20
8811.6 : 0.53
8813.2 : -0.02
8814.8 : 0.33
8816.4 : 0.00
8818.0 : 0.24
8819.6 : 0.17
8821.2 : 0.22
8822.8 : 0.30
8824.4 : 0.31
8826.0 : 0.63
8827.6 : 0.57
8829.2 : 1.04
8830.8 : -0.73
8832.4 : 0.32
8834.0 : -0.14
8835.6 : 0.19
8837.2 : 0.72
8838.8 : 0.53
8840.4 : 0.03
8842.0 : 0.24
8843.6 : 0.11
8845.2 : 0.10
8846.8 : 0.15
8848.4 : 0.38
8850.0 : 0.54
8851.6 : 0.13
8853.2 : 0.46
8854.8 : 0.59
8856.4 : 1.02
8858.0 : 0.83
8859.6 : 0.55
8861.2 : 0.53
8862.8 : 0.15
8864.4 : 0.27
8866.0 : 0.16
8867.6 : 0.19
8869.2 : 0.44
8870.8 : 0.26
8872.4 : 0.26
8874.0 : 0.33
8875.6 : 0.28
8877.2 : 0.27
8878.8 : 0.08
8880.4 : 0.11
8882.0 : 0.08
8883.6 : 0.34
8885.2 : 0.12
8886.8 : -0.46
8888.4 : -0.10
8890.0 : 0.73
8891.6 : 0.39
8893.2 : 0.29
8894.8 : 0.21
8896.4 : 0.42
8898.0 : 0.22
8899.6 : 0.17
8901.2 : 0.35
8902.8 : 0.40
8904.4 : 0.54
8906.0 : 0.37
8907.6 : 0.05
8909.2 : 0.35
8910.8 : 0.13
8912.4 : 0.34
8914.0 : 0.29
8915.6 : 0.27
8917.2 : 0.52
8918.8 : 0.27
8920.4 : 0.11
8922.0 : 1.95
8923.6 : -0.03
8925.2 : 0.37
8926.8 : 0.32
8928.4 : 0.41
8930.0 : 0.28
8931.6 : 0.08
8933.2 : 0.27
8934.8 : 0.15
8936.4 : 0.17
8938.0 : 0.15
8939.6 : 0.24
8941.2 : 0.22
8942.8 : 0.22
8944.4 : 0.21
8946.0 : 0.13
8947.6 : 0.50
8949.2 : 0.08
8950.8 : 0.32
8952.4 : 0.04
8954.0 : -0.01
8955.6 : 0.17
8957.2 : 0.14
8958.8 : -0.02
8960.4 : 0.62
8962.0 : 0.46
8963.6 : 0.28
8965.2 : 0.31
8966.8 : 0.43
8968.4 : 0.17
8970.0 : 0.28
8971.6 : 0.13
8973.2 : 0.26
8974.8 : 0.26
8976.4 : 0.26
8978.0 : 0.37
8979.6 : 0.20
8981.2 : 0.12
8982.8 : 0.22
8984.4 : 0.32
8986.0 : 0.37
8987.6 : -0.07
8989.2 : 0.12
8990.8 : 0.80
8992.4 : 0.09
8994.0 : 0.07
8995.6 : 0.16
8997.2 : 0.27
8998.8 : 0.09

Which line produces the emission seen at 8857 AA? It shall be H-beta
